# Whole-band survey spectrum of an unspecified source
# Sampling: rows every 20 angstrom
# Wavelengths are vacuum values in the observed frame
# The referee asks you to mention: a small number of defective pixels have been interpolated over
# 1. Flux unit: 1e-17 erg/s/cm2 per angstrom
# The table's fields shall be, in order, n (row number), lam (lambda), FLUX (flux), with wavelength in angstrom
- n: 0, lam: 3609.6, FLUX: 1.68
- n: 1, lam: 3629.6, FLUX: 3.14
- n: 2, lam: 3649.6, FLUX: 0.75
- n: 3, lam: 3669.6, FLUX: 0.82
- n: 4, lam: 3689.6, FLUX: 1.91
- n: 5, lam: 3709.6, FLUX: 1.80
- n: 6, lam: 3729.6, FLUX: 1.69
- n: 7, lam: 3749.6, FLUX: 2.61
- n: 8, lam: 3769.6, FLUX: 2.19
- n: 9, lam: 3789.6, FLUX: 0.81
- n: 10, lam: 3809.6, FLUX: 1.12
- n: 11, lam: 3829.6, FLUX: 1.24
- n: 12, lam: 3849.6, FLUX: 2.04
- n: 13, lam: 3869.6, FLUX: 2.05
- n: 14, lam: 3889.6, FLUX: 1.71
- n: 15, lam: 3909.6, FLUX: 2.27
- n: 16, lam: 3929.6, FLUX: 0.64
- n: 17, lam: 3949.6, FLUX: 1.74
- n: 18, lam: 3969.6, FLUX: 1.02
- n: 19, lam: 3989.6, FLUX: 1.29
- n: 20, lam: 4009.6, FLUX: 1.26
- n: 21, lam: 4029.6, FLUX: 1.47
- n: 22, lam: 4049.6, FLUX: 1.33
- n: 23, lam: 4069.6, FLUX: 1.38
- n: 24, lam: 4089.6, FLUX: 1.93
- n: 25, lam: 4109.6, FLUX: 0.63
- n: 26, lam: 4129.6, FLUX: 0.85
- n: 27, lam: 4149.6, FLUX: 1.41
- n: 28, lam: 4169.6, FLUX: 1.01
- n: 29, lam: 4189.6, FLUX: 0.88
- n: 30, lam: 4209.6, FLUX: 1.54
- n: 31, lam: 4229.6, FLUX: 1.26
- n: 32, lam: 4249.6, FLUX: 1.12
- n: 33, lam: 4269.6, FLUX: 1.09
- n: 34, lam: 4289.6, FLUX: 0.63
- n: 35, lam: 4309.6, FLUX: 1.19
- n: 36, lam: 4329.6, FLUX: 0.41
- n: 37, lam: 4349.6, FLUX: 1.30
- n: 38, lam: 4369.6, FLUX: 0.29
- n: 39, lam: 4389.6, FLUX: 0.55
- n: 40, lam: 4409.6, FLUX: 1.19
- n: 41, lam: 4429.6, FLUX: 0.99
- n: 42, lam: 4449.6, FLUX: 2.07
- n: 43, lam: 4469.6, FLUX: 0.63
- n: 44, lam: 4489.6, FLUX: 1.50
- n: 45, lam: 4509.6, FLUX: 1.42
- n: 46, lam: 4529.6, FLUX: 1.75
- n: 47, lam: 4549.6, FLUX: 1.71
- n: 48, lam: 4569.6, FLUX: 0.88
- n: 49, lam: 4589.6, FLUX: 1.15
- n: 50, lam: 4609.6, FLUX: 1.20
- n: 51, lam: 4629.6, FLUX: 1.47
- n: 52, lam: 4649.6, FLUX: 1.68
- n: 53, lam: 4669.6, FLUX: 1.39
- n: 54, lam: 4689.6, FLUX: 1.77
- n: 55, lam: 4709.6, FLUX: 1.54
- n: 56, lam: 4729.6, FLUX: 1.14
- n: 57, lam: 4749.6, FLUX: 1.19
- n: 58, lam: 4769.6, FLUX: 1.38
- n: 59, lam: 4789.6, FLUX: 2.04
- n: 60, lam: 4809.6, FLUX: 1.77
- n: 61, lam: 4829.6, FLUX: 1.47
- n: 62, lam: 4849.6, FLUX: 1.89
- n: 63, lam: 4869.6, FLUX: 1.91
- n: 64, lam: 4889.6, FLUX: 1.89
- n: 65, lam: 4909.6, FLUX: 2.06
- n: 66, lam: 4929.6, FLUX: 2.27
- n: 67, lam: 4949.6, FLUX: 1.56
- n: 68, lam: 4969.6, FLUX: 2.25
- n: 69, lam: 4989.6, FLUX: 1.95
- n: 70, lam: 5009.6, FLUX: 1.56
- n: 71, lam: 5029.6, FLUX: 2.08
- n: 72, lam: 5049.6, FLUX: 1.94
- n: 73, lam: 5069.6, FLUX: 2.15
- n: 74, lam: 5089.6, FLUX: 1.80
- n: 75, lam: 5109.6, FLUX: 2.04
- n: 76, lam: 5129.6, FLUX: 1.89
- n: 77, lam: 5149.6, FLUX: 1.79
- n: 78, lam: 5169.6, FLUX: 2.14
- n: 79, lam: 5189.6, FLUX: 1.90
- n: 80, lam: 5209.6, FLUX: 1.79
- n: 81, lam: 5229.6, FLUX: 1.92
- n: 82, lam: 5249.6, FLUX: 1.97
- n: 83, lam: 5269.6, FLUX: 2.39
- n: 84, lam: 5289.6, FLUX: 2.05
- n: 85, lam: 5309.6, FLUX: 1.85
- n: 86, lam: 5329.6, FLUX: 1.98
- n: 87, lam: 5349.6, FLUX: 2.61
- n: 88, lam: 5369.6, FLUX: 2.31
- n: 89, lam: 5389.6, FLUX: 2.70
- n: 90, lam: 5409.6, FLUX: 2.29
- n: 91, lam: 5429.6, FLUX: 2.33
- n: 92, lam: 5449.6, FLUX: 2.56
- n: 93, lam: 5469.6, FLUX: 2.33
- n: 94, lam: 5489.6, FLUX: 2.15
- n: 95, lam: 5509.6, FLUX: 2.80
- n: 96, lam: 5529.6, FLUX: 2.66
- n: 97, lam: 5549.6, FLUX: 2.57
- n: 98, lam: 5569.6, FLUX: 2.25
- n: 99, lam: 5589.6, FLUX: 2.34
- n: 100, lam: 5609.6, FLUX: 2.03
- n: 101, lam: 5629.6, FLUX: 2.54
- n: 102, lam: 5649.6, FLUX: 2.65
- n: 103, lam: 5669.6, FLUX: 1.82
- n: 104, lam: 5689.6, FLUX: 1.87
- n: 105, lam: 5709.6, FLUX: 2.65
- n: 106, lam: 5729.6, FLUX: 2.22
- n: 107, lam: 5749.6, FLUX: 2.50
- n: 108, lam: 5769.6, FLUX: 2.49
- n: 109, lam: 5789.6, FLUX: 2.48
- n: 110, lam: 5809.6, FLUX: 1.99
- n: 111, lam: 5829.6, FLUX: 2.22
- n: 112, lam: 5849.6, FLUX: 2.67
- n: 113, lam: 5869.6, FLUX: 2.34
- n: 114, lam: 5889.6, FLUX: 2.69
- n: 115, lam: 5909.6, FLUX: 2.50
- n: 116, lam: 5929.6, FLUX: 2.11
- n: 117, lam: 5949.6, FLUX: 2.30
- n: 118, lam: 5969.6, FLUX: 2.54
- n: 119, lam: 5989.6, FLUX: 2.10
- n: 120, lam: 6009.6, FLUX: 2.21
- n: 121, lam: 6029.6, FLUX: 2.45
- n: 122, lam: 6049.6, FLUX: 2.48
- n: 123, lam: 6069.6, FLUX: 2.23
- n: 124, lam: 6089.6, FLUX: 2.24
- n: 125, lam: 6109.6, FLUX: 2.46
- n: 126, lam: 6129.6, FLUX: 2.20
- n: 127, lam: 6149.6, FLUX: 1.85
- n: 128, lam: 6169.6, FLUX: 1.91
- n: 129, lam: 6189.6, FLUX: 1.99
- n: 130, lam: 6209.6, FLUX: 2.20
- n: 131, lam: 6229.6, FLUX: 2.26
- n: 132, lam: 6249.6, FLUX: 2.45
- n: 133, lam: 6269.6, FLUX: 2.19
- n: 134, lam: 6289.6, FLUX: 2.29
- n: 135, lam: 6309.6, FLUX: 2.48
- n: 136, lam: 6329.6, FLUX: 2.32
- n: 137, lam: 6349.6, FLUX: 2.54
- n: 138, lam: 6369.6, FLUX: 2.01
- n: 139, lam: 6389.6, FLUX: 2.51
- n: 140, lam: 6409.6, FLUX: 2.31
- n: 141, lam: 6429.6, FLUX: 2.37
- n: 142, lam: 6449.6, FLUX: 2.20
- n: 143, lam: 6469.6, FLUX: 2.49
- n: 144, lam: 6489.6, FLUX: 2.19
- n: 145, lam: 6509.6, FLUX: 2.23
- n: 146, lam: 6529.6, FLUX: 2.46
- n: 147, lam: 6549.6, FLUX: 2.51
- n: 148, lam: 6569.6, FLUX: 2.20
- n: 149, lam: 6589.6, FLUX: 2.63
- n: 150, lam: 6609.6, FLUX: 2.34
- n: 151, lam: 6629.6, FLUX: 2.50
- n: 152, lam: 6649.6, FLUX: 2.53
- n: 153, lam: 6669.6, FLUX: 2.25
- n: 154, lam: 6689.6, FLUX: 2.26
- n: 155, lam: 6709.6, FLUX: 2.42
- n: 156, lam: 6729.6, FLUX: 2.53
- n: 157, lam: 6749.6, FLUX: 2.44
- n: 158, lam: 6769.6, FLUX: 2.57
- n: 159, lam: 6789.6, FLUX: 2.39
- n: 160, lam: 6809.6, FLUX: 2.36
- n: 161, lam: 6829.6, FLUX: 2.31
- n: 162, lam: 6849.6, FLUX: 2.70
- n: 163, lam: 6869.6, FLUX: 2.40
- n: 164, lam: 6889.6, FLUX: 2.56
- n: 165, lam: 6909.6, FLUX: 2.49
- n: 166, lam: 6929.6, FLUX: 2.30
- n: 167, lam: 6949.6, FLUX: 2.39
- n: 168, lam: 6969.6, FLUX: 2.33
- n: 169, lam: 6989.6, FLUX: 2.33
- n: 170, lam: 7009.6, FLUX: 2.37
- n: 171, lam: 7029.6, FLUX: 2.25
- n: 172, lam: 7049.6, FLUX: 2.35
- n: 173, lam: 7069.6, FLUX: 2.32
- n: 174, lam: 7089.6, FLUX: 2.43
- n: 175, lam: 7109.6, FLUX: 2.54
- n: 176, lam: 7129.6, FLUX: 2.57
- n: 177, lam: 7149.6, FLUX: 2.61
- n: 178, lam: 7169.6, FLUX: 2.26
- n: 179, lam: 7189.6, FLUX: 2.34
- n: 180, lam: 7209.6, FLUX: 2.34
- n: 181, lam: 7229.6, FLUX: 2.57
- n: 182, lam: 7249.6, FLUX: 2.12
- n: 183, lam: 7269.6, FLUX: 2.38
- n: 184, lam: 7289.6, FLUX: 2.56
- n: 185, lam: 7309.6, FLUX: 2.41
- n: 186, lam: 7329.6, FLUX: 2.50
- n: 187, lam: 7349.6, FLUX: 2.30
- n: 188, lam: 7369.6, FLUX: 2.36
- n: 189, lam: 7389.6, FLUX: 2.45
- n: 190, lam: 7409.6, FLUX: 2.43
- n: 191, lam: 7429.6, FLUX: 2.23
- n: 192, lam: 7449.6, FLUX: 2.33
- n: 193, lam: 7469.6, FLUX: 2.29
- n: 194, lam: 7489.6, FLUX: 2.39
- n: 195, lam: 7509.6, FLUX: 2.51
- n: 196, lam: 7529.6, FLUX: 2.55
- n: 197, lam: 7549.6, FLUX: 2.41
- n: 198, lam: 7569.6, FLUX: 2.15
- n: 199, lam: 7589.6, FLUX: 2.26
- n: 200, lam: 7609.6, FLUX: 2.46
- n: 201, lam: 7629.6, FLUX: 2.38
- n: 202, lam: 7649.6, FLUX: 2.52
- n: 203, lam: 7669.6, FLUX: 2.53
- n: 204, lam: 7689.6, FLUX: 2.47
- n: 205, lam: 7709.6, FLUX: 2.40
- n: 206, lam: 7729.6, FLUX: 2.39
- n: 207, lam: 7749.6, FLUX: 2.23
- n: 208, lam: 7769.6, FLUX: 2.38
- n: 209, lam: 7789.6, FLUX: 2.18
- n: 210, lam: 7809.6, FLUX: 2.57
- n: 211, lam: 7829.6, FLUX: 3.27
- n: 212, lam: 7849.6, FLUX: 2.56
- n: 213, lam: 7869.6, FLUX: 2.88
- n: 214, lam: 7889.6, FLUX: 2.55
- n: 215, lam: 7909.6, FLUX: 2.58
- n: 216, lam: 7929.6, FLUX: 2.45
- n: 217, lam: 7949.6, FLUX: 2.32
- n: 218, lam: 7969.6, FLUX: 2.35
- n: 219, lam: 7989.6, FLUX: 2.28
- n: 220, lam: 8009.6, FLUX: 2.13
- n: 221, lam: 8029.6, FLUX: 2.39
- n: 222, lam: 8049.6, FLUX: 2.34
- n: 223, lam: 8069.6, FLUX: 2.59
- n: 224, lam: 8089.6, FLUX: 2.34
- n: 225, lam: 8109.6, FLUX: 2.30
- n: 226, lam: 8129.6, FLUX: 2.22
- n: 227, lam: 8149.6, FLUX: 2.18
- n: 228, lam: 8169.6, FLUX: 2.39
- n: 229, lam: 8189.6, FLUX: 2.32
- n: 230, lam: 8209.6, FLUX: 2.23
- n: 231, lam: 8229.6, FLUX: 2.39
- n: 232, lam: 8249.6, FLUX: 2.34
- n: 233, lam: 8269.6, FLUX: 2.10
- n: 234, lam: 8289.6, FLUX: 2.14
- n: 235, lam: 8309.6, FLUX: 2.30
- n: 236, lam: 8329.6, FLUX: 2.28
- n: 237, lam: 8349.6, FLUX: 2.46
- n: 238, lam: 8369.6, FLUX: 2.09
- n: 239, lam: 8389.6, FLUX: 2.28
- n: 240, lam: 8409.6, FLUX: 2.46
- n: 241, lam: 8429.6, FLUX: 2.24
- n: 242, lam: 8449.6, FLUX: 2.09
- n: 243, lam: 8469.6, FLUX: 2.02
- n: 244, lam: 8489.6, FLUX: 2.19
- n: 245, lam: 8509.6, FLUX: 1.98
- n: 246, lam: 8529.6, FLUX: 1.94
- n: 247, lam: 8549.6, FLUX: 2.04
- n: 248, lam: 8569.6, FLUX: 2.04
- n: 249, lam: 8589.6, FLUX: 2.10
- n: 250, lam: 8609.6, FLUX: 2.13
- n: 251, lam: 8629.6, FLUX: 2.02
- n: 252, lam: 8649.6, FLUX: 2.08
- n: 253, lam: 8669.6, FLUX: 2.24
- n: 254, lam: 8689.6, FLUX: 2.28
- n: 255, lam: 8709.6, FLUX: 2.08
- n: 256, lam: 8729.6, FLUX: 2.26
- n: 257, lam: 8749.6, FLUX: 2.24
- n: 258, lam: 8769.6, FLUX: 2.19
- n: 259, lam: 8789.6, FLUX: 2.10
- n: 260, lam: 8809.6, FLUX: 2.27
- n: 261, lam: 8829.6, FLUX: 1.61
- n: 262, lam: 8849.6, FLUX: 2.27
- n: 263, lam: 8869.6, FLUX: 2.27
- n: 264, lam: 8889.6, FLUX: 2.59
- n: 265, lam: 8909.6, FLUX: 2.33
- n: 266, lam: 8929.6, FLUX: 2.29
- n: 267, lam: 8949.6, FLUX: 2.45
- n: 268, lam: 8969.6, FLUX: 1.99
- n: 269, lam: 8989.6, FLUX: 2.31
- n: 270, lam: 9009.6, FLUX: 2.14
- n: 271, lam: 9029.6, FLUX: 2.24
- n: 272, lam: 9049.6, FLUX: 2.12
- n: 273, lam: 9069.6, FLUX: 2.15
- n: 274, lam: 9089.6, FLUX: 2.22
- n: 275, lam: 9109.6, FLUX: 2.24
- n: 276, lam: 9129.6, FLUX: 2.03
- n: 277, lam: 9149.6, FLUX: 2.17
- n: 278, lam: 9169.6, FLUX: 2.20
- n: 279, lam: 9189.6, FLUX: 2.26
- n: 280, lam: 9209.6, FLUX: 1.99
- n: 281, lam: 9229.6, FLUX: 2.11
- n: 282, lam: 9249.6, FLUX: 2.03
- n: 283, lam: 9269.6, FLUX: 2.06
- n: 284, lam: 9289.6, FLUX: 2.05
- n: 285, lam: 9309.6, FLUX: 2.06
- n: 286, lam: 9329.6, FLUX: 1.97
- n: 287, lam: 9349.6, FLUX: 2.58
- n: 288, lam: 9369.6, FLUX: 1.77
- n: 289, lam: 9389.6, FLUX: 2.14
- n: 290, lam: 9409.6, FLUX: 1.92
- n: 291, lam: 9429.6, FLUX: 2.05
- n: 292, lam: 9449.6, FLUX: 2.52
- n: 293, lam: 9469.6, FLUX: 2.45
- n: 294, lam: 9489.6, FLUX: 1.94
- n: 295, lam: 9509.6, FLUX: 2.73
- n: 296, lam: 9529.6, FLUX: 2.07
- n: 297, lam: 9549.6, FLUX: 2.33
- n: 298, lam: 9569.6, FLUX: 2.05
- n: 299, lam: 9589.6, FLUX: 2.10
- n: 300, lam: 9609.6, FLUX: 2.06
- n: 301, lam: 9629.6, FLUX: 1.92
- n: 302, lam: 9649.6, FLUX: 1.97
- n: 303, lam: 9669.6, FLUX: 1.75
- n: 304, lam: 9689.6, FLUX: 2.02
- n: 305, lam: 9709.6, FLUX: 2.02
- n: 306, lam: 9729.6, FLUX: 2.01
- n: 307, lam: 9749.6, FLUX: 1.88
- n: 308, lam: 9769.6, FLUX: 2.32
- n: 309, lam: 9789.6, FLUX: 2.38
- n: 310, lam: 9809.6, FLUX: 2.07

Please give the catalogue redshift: 0.194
